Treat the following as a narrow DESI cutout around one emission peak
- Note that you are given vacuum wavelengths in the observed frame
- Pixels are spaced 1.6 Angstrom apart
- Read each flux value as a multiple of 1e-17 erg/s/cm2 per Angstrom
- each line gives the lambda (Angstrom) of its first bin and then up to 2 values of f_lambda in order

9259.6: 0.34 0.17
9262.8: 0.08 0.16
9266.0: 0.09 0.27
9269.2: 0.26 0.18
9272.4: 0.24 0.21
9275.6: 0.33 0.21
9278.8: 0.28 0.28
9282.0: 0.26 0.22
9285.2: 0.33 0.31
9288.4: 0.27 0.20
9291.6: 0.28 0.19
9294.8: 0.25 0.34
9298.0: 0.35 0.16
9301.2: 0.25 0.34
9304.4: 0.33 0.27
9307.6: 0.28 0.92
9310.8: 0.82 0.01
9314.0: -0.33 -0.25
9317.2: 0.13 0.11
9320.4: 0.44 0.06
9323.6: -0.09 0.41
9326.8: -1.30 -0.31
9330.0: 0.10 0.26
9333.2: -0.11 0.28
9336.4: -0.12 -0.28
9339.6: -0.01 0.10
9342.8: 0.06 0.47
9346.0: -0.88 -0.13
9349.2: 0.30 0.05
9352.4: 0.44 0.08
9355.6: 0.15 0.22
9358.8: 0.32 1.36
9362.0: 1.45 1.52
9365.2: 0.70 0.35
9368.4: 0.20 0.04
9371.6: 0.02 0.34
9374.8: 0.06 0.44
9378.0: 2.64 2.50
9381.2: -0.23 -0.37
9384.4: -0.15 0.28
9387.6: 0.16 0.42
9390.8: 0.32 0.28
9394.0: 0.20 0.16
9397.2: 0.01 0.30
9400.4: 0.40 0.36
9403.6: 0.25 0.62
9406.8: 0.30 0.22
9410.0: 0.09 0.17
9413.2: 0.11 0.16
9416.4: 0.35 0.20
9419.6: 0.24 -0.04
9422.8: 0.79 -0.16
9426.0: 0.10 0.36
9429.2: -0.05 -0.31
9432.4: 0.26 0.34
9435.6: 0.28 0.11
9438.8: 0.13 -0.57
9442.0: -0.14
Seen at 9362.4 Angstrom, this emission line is Hbeta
